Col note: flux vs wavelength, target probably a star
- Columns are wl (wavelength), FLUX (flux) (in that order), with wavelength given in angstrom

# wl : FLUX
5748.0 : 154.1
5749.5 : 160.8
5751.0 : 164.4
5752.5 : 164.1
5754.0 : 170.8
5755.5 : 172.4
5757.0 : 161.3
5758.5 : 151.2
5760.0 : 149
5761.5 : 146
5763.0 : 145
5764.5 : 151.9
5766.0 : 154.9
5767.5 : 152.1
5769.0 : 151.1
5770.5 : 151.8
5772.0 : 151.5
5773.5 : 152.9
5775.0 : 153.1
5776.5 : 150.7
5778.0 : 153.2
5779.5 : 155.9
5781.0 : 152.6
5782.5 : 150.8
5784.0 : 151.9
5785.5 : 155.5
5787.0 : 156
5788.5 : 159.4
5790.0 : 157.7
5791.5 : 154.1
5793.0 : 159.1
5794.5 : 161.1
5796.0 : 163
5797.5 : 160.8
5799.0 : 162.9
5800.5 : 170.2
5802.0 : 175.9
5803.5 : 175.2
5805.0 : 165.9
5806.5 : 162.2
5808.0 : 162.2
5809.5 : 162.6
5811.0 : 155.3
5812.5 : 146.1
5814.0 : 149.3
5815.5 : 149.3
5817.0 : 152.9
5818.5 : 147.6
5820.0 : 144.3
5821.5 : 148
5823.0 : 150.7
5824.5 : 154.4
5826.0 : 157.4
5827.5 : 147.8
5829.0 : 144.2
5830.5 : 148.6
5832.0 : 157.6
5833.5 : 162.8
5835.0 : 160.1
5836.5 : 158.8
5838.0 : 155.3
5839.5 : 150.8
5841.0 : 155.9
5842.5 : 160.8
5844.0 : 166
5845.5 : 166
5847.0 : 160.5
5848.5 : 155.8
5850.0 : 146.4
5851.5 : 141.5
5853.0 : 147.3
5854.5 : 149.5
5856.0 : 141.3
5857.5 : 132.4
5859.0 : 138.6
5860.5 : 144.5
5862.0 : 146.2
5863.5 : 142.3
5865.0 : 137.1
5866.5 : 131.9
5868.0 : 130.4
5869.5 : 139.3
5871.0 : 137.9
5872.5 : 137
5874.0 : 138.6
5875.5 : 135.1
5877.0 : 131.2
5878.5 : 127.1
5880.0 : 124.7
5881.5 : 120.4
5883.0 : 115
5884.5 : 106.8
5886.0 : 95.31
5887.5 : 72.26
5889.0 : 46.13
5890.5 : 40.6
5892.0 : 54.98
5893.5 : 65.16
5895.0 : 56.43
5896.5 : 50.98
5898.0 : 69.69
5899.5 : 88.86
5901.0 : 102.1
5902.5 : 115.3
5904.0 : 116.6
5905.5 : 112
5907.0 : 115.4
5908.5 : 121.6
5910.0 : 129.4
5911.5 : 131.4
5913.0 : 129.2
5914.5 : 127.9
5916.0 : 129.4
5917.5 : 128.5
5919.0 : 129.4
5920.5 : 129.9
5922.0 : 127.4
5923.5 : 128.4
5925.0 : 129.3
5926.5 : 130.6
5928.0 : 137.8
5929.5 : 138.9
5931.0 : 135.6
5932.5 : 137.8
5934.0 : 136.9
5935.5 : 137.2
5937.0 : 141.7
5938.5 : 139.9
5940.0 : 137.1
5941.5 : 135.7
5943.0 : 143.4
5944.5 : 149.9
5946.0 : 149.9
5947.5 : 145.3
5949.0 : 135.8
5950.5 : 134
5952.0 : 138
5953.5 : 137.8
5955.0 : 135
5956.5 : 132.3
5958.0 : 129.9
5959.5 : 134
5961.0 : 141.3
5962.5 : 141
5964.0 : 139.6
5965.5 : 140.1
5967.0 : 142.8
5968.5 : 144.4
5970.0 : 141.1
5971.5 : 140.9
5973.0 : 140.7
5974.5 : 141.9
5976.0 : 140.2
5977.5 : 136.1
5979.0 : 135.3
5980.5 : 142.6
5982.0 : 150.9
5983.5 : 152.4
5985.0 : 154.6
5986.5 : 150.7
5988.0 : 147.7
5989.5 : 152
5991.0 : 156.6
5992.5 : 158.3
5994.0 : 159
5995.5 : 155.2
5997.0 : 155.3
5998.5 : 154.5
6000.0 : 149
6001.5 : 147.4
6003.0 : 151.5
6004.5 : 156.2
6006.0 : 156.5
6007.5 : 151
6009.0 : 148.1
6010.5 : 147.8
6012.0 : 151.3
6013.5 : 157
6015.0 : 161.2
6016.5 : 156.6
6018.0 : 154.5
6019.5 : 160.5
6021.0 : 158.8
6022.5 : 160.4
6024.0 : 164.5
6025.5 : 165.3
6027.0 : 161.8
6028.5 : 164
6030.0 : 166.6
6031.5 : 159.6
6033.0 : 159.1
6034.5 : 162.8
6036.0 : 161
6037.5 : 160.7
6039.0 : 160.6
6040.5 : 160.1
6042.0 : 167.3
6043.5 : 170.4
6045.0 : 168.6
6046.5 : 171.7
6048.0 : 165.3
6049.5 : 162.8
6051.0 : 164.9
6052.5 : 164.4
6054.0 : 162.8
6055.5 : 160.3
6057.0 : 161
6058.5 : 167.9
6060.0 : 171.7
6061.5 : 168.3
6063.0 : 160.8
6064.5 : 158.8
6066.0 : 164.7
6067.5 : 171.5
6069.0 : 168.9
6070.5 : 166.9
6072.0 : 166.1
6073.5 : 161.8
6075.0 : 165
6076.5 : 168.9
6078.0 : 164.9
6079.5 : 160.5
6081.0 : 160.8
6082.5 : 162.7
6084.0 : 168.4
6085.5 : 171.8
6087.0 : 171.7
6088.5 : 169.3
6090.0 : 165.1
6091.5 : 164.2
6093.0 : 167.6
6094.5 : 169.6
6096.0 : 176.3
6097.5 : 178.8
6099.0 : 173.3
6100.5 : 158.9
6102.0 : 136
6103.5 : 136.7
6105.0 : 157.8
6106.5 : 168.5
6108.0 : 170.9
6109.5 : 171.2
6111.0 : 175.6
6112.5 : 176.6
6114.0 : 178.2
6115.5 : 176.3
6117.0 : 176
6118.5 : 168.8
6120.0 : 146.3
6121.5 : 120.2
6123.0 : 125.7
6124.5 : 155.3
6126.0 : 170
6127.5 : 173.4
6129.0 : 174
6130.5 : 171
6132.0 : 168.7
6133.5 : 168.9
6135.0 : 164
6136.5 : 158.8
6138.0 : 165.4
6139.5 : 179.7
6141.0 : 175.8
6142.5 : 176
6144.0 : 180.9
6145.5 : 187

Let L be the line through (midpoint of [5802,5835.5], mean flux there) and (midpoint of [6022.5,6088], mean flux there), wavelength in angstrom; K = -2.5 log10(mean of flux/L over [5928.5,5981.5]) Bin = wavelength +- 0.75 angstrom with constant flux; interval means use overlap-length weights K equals 0.155 mag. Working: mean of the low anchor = 155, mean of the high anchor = 165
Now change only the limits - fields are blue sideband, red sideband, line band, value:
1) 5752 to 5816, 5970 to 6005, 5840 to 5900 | 0.257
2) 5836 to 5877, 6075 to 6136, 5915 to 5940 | 0.133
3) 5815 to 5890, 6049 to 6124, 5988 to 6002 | 0.005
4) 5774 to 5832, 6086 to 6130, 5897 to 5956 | 0.230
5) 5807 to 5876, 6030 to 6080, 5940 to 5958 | 0.129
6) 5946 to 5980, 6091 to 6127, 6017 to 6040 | -0.083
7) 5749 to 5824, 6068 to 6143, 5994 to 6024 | 0.054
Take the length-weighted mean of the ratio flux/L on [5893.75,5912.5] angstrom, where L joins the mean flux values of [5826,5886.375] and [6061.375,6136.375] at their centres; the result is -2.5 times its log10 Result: 0.42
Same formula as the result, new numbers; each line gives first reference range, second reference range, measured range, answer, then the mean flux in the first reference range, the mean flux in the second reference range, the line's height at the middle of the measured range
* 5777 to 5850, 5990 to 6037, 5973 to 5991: 0.079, 157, 157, 157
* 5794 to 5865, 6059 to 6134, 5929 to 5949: 0.131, 154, 165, 159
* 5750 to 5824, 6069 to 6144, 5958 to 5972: 0.155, 156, 165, 161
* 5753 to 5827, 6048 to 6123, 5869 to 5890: 0.349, 156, 165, 159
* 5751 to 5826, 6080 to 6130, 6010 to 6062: 0.000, 156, 164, 162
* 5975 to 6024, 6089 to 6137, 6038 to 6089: -0.045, 152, 164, 159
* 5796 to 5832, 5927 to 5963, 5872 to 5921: 0.344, 156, 139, 145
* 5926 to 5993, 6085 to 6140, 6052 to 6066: -0.050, 141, 165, 157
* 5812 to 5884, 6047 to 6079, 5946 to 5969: 0.126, 145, 165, 155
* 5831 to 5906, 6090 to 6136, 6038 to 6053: -0.084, 125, 164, 153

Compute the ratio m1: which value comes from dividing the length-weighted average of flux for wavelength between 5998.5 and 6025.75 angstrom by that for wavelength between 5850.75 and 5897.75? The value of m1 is 1.35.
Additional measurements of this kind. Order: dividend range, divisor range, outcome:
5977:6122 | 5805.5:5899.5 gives 1.21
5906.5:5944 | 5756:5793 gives 0.87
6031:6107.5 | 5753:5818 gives 1.05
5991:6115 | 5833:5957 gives 1.27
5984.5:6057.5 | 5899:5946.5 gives 1.22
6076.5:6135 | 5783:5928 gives 1.21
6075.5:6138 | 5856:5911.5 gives 1.48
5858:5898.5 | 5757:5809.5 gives 0.70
